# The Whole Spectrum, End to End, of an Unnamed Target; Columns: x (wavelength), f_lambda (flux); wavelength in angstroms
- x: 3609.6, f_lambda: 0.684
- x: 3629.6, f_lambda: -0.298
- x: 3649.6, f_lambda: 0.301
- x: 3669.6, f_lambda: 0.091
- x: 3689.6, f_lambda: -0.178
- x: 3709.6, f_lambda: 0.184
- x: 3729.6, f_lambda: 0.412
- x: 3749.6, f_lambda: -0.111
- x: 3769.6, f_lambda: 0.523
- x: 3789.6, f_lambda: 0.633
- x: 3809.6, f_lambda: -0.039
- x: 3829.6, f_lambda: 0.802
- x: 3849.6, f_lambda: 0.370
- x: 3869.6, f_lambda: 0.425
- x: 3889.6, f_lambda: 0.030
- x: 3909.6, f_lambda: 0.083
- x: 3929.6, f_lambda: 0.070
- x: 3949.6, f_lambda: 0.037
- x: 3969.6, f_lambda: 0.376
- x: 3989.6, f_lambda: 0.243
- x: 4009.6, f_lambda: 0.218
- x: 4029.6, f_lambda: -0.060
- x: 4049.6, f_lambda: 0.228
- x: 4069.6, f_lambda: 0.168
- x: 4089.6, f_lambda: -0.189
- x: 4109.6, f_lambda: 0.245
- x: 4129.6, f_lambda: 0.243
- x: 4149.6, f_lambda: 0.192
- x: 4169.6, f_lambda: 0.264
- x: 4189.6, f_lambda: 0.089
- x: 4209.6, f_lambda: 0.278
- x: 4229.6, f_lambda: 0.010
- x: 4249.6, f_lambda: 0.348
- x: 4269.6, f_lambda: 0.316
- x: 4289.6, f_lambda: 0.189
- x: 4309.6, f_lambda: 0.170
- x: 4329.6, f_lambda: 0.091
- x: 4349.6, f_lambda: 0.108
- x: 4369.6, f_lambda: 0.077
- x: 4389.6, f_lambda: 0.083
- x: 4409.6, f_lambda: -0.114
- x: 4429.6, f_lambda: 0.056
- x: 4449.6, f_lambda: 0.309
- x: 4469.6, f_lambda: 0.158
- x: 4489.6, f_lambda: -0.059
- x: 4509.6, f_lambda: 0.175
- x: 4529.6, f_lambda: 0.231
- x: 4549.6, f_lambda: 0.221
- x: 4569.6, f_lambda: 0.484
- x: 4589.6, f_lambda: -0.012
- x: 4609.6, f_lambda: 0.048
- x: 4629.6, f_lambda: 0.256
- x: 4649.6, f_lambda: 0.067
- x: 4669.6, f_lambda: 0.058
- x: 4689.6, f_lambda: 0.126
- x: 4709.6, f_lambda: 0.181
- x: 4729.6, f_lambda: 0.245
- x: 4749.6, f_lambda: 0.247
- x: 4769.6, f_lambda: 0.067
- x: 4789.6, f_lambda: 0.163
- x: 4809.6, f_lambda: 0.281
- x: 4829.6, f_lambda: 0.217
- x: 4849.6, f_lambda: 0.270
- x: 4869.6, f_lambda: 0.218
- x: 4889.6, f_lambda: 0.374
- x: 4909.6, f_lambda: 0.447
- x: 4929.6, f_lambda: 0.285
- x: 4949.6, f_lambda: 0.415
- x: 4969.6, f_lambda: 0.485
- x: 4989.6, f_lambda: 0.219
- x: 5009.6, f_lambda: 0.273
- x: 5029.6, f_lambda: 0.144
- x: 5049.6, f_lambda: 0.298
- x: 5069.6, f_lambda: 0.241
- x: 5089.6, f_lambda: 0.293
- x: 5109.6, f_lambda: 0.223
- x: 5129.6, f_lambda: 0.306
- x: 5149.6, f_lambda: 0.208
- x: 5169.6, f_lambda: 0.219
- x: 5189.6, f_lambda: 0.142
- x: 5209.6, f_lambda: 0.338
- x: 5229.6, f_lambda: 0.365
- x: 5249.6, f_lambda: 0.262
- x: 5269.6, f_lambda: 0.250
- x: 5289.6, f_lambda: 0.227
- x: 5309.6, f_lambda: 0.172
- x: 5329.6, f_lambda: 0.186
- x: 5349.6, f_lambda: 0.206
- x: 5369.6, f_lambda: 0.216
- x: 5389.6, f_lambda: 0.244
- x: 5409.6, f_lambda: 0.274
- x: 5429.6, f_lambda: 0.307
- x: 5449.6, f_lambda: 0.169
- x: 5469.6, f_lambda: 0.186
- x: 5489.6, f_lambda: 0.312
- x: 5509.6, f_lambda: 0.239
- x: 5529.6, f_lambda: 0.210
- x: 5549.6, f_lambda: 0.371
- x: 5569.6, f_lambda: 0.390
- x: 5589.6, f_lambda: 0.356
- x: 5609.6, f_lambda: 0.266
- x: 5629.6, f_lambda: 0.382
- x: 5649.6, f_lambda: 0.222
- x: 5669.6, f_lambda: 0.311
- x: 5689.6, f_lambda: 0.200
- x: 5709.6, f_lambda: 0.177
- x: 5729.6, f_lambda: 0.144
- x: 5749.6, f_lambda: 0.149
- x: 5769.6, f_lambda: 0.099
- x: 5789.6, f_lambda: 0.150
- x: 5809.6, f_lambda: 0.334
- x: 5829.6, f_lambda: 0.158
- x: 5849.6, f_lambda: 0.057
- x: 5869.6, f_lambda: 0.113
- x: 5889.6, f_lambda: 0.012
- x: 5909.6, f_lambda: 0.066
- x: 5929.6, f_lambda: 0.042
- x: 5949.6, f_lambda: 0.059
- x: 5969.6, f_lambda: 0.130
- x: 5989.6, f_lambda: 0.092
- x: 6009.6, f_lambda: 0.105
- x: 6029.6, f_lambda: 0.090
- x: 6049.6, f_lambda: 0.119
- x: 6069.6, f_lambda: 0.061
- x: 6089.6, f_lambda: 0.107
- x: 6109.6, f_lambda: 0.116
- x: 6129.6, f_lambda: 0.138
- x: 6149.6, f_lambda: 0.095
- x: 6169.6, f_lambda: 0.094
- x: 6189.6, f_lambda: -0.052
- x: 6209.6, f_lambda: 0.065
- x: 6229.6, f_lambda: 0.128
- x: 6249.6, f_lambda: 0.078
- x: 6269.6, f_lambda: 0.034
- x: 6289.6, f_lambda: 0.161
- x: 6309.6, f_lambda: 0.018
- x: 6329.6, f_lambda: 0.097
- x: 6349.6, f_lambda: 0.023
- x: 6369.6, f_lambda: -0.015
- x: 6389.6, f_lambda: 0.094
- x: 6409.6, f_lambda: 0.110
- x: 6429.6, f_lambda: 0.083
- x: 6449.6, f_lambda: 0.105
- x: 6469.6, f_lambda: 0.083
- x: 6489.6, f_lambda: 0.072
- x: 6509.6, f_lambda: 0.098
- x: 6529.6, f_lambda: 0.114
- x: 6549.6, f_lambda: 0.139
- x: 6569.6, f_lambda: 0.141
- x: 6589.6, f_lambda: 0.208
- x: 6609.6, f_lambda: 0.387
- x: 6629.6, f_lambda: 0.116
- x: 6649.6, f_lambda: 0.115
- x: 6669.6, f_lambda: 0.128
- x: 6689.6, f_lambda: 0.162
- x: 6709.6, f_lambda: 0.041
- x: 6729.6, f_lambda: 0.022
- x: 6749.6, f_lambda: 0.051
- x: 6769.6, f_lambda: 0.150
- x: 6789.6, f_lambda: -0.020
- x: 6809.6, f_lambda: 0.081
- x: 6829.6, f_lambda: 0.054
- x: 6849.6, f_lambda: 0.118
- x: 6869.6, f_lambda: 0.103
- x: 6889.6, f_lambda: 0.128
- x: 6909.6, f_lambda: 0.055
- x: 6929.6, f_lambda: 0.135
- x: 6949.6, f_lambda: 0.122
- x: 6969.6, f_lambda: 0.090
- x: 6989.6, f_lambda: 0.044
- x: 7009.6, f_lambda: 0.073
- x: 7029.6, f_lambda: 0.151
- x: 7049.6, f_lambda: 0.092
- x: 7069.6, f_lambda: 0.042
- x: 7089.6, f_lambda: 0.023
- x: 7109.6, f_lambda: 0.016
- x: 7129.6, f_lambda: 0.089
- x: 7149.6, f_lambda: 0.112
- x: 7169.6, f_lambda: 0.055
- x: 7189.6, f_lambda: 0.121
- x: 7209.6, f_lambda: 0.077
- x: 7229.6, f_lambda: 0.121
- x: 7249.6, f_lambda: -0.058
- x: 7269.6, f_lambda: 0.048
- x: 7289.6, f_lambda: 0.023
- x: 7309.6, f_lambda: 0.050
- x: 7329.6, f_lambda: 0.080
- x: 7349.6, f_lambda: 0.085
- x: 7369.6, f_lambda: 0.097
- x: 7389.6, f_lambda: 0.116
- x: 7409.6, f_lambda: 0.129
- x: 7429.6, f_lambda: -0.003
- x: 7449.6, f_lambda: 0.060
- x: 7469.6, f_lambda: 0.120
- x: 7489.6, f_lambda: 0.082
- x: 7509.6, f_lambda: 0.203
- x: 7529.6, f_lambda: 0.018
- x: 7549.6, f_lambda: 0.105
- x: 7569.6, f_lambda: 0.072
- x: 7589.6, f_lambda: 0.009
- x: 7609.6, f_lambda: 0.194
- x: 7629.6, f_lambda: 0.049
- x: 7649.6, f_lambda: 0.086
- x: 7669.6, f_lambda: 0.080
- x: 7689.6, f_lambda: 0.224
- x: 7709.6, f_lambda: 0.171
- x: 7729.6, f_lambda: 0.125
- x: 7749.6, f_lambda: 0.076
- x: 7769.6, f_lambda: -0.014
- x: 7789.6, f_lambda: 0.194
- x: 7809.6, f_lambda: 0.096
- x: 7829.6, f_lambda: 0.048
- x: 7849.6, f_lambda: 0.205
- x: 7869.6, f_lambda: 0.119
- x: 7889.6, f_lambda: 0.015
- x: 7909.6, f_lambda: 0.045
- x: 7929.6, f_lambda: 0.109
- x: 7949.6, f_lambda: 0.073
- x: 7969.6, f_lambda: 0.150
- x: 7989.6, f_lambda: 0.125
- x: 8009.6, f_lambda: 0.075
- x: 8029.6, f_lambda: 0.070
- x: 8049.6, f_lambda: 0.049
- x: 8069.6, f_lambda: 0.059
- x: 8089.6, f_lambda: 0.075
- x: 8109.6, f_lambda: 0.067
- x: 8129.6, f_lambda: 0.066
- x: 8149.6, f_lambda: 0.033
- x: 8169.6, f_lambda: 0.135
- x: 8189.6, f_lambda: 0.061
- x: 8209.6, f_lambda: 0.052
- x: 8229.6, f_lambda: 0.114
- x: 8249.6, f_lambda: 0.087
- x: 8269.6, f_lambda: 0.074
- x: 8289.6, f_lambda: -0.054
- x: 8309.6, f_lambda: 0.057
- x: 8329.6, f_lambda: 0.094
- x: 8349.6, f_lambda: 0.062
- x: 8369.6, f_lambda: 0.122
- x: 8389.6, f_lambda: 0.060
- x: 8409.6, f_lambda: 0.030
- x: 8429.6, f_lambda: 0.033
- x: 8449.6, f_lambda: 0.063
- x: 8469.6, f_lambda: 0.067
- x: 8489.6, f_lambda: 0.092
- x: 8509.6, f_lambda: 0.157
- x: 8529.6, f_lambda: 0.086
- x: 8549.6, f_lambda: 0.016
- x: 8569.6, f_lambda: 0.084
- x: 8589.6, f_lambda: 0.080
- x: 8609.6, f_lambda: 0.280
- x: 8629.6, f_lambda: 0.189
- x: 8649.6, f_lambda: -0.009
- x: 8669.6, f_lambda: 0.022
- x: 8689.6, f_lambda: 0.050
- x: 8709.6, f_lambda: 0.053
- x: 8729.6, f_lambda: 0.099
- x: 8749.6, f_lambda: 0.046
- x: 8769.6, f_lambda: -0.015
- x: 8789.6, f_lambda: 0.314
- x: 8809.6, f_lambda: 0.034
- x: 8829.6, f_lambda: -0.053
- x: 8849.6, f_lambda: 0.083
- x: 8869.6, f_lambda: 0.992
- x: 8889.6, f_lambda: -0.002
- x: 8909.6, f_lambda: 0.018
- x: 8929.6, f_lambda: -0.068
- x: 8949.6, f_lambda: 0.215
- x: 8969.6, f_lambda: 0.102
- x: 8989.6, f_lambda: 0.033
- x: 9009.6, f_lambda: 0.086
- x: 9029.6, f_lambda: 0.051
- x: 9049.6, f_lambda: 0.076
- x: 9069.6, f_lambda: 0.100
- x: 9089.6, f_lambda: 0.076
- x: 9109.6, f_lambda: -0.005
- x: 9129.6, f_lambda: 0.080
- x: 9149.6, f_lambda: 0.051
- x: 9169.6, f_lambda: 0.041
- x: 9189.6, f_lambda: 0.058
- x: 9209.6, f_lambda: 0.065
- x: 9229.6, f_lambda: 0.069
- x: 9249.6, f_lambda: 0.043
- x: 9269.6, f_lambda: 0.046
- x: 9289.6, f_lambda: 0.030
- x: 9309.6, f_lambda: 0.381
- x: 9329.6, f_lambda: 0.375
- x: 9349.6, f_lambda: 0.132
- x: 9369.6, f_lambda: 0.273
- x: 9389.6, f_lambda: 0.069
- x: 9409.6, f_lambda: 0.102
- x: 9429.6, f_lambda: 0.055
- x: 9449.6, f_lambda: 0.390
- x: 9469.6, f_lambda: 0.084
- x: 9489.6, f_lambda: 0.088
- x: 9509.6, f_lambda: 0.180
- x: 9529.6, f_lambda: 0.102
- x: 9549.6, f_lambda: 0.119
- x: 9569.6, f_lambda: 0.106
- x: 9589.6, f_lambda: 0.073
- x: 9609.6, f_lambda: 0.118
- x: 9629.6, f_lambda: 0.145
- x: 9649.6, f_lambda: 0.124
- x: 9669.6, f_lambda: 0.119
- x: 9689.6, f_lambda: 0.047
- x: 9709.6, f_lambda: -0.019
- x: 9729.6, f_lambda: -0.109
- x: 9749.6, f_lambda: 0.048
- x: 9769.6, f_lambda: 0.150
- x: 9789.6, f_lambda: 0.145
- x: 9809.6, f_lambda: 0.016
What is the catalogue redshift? 0.77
